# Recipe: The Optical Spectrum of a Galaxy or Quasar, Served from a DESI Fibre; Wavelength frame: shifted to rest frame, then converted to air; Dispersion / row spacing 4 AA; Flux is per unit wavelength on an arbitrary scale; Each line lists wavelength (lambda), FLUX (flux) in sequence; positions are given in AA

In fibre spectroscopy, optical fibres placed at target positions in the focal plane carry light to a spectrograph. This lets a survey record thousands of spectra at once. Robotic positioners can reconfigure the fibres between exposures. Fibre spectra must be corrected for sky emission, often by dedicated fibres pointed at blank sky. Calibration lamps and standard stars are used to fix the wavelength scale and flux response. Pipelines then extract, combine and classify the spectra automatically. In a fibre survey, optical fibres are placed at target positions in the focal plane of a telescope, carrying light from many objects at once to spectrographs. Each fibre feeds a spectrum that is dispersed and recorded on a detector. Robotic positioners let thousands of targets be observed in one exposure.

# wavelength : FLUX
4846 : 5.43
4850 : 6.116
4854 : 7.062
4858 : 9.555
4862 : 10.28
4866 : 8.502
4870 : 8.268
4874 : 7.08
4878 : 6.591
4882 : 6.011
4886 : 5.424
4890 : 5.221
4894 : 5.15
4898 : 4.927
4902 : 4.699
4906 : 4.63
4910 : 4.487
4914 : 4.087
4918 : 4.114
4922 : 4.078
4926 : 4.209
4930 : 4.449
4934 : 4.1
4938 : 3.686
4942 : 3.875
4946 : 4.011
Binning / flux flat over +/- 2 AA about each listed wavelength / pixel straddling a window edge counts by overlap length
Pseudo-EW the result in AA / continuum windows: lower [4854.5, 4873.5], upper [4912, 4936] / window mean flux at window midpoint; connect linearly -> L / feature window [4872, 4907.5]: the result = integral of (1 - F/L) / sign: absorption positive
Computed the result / 6.8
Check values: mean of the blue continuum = 8.82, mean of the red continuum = 4.17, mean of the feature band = 5.54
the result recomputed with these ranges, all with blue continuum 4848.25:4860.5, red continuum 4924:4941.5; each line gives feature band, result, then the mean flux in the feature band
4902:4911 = 1.20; 4.6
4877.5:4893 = 1.49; 5.69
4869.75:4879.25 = -0.55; 7.19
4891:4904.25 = 1.80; 4.94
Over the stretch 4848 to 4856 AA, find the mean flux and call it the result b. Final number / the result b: 6.59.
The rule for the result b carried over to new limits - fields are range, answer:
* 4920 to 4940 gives 4.1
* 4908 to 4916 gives 4.29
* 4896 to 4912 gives 4.69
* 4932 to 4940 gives 3.89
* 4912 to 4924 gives 4.09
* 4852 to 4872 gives 8.73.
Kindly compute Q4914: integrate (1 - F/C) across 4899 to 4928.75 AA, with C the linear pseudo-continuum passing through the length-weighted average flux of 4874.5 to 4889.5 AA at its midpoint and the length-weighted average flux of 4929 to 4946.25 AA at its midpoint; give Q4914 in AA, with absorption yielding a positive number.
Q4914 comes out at 3.1 AA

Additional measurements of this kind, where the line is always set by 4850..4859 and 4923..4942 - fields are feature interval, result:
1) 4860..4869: -2.5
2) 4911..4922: 1.6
